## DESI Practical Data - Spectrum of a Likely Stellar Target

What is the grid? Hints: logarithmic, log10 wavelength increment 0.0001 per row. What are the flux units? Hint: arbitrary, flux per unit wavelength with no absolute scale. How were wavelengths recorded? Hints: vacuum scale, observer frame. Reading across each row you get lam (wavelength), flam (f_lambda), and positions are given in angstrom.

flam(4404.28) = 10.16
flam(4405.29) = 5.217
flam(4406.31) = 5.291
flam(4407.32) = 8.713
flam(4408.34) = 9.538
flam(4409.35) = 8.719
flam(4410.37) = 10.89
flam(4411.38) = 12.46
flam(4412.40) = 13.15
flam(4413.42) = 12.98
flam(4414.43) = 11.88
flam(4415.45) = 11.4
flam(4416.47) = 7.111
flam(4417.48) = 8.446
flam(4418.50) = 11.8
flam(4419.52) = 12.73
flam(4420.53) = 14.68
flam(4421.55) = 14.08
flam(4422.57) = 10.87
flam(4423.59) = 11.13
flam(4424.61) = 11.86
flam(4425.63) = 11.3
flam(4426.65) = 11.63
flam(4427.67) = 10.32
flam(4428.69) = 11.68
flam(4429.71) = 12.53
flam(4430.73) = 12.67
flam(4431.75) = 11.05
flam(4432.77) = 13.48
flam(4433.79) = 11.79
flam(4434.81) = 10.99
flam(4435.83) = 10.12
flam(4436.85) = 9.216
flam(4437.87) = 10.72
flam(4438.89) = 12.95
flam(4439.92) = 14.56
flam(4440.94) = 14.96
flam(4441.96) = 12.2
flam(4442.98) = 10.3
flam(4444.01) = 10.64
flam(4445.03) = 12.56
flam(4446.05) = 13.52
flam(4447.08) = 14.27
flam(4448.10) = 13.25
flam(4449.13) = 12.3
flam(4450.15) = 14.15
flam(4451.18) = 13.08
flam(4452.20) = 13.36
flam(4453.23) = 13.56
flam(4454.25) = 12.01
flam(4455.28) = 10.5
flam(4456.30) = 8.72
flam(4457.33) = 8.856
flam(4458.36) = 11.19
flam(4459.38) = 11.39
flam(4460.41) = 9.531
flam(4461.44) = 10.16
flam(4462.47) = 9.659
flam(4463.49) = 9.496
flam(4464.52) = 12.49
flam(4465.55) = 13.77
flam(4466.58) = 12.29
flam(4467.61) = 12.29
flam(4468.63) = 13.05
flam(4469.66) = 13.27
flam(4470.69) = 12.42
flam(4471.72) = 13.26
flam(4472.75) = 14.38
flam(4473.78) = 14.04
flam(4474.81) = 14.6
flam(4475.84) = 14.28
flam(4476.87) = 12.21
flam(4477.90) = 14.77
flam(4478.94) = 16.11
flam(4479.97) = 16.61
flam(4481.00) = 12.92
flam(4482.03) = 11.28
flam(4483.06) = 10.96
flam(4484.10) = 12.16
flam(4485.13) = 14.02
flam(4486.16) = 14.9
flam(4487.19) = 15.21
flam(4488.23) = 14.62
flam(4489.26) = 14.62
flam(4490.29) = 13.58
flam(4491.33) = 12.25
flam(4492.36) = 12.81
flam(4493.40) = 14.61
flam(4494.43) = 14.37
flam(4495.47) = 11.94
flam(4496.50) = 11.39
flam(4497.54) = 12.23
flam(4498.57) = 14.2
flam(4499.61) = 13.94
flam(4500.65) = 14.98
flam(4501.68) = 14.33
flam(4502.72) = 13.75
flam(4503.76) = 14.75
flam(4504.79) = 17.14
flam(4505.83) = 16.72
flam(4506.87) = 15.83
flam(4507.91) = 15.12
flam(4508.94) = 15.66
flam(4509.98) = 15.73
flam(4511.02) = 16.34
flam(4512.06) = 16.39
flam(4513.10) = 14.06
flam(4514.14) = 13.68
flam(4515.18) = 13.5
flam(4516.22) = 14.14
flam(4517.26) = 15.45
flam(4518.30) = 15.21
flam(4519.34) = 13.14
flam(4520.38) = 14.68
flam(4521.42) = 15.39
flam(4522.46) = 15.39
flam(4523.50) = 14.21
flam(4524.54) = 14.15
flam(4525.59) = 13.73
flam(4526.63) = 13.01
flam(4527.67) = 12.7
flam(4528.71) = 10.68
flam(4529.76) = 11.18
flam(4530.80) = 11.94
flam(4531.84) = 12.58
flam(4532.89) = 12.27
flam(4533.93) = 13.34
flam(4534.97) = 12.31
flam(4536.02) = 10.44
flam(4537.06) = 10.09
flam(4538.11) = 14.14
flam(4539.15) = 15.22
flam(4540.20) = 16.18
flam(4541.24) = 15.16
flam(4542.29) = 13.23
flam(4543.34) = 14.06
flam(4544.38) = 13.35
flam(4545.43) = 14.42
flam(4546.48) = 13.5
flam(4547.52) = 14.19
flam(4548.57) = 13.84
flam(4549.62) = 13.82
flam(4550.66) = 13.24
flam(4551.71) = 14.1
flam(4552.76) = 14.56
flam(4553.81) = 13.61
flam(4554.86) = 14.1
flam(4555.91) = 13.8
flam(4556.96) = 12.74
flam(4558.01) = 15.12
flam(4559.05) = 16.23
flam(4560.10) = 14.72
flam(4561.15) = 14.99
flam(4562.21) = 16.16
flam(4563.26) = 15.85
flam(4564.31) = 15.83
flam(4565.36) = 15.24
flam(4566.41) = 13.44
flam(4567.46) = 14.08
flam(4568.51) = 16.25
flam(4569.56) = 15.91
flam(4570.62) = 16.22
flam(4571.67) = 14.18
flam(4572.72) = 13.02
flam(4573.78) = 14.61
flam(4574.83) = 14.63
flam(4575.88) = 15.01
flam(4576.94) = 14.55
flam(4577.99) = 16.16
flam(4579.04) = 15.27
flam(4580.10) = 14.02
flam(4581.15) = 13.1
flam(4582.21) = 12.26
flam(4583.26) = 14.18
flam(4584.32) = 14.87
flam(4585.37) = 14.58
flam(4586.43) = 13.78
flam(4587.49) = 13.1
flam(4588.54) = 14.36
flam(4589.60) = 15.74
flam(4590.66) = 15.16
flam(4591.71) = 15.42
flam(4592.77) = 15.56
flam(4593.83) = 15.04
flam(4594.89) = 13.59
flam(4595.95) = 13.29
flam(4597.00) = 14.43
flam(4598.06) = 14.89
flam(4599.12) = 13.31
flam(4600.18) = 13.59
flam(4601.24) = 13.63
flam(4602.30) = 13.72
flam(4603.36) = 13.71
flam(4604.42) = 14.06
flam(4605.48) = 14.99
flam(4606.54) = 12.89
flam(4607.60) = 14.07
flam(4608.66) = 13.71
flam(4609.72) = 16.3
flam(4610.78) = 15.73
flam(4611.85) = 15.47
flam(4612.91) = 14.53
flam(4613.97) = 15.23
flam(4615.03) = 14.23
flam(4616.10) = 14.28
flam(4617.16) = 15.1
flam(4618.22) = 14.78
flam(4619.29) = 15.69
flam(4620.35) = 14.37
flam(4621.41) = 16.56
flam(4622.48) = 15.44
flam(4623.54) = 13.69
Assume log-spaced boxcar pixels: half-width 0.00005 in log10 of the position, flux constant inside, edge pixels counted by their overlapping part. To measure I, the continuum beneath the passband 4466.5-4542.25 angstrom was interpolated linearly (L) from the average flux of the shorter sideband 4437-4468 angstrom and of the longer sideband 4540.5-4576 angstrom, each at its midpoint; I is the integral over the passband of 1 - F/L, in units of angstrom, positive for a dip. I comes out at -3.9 angstrom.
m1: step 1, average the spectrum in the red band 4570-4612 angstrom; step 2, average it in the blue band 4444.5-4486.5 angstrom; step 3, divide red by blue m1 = 1.14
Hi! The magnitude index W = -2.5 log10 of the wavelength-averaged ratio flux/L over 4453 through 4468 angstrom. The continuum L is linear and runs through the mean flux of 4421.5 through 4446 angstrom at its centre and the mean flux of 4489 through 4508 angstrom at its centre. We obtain 0.16 mag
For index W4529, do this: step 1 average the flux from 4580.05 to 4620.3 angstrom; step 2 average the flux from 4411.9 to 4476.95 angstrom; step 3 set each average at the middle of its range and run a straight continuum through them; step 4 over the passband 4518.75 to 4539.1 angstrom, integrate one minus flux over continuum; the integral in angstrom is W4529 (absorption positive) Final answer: 0.5 angstrom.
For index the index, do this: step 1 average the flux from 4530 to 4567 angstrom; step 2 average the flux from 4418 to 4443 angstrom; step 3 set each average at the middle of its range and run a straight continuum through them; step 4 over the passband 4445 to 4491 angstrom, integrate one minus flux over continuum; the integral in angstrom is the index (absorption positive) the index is -0.6 angstrom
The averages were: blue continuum 12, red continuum 13.9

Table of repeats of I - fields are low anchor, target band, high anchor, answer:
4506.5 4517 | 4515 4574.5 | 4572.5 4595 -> 3.08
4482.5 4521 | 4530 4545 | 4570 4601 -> 1.25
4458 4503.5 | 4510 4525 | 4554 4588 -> -1.10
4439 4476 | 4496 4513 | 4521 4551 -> -2.54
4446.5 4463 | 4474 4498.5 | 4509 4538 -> -2.13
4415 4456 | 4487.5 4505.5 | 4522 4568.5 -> -1.24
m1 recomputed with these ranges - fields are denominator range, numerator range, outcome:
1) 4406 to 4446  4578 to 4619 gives 1.26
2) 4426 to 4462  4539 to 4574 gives 1.23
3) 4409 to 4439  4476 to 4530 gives 1.23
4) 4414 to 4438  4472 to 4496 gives 1.21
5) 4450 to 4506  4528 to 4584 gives 1.07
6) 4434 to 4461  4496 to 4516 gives 1.24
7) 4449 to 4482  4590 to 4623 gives 1.17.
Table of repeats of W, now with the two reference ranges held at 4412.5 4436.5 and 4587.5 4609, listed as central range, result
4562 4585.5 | -0.067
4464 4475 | -0.080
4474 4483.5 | -0.113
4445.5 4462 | 0.016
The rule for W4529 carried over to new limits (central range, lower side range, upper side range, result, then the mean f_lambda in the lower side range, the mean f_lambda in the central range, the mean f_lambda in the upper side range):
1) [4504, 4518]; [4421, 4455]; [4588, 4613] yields -2.3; 12.2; 15.4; 14.5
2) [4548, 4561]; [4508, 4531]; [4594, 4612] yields 0.0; 14.2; 14.2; 14.2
